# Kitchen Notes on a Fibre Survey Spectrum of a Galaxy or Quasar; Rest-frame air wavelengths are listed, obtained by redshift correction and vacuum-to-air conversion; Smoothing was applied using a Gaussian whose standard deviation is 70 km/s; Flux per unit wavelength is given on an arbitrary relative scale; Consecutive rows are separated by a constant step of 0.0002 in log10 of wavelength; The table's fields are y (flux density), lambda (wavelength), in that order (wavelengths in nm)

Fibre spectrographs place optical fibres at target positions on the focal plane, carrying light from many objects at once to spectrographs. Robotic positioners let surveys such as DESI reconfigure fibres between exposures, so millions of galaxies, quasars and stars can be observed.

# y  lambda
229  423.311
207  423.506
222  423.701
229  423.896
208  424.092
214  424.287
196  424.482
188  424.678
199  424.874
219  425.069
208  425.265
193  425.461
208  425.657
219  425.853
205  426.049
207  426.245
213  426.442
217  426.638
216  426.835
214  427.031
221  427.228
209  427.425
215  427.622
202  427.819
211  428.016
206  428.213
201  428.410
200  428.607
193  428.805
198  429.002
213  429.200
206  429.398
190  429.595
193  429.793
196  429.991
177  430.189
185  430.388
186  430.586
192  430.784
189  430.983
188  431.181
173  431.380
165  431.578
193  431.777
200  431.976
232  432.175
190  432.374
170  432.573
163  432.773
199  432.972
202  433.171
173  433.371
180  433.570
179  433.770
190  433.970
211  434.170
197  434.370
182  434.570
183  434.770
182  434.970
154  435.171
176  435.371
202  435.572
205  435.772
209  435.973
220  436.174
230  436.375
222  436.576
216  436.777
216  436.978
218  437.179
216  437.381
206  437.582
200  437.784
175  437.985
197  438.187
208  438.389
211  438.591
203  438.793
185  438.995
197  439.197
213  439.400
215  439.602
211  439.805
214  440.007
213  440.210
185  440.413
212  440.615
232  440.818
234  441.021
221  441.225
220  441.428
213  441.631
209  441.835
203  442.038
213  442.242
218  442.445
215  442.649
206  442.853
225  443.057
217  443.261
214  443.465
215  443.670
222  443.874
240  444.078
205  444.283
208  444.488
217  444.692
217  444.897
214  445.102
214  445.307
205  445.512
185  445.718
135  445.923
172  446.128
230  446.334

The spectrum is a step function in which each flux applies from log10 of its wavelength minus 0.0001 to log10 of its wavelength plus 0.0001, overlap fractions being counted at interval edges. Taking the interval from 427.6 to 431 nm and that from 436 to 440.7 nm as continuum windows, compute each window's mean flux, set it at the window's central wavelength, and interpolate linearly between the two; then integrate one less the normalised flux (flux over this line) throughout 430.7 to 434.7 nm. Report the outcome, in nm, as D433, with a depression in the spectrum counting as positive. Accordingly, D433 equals 0.26 nm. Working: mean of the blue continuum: 197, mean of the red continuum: 208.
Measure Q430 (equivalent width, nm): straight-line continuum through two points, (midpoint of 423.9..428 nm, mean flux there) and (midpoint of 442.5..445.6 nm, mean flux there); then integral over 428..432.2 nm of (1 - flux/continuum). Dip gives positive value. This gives 0.33 nm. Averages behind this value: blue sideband 209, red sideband 216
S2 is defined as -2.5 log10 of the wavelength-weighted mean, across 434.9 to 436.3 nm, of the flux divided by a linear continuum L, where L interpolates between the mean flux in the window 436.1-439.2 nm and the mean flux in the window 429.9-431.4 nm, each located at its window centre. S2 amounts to 0.045 mag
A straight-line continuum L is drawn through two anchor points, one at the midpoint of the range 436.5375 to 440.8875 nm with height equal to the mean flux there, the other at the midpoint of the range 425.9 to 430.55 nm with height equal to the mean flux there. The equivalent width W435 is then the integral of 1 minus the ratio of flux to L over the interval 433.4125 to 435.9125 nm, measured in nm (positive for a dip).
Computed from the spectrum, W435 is 0.231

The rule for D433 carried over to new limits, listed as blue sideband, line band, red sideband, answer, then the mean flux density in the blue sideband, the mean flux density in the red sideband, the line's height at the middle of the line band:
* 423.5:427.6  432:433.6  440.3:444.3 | 0.18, 210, 216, 213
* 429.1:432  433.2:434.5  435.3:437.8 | 0.08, 189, 211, 201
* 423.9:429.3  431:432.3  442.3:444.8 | 0.12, 208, 217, 210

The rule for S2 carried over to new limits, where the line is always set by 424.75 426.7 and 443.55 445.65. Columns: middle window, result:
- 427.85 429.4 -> 0.03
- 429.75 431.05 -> 0.12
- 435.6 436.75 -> -0.02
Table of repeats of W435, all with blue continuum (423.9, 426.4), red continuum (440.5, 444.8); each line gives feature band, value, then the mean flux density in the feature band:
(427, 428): -0.020 nm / 212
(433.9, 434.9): 0.093 nm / 192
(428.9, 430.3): 0.087 nm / 196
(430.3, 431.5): 0.141 nm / 185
